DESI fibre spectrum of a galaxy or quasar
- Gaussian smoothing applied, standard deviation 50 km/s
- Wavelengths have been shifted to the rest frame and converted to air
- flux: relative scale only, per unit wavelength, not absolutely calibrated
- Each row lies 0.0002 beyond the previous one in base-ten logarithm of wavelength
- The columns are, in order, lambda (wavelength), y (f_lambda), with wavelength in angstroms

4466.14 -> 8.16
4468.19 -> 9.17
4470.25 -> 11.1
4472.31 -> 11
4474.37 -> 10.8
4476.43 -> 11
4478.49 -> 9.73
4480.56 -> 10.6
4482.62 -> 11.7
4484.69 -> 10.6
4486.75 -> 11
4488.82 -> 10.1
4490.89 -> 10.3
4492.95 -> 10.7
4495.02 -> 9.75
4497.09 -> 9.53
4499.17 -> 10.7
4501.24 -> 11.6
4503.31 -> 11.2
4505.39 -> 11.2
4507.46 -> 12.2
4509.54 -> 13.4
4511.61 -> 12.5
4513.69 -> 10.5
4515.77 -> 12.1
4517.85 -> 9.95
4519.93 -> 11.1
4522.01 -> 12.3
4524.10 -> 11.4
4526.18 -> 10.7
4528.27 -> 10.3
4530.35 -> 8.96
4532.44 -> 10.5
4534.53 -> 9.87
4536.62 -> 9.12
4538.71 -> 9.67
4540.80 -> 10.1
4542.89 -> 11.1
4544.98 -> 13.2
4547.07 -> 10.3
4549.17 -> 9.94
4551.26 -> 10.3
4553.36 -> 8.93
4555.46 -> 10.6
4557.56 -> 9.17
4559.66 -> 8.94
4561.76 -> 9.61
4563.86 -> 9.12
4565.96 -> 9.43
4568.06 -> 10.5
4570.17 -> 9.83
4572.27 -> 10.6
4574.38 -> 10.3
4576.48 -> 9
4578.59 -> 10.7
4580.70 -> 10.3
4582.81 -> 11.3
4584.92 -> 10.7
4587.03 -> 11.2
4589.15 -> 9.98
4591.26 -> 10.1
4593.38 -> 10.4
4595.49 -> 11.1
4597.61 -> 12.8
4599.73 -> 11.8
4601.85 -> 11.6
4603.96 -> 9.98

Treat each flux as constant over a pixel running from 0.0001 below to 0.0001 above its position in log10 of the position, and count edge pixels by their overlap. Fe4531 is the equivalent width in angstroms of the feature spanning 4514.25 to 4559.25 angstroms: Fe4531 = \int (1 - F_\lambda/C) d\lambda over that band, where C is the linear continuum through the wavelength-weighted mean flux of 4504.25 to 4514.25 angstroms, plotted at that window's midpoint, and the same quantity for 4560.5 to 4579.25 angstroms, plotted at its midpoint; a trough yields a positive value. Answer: 2.49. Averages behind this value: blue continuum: 12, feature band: 10.4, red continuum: 9.88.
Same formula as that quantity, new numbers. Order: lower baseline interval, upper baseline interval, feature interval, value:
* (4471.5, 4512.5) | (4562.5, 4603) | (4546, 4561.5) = 1.4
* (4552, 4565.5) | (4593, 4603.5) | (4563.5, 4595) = 0.7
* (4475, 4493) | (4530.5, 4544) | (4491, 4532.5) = -2.9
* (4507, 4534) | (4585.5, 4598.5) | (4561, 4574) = 1.3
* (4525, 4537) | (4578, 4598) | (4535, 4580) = 1.4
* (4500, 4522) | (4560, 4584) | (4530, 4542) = 1.3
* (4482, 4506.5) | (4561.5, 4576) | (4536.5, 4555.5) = -0.4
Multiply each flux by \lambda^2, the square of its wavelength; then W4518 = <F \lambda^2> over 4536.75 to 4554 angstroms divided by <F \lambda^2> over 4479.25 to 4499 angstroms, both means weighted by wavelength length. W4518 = 1.0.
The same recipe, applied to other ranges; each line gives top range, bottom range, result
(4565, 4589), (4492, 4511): 0.96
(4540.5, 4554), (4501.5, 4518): 0.92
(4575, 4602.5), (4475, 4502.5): 1.07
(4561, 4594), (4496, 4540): 0.96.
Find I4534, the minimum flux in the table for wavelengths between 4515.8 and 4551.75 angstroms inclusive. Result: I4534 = 8.96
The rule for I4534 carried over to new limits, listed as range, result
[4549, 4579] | 8.93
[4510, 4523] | 9.95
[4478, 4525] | 9.53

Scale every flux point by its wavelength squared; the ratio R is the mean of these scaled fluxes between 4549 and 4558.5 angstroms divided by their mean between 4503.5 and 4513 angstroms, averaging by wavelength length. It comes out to 0.8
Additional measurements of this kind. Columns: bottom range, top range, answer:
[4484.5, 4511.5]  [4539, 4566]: 0.94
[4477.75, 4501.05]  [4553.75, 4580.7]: 0.97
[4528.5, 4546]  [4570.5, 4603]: 1.07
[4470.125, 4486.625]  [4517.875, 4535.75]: 1.00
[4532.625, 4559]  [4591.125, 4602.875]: 1.14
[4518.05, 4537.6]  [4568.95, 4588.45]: 1.02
